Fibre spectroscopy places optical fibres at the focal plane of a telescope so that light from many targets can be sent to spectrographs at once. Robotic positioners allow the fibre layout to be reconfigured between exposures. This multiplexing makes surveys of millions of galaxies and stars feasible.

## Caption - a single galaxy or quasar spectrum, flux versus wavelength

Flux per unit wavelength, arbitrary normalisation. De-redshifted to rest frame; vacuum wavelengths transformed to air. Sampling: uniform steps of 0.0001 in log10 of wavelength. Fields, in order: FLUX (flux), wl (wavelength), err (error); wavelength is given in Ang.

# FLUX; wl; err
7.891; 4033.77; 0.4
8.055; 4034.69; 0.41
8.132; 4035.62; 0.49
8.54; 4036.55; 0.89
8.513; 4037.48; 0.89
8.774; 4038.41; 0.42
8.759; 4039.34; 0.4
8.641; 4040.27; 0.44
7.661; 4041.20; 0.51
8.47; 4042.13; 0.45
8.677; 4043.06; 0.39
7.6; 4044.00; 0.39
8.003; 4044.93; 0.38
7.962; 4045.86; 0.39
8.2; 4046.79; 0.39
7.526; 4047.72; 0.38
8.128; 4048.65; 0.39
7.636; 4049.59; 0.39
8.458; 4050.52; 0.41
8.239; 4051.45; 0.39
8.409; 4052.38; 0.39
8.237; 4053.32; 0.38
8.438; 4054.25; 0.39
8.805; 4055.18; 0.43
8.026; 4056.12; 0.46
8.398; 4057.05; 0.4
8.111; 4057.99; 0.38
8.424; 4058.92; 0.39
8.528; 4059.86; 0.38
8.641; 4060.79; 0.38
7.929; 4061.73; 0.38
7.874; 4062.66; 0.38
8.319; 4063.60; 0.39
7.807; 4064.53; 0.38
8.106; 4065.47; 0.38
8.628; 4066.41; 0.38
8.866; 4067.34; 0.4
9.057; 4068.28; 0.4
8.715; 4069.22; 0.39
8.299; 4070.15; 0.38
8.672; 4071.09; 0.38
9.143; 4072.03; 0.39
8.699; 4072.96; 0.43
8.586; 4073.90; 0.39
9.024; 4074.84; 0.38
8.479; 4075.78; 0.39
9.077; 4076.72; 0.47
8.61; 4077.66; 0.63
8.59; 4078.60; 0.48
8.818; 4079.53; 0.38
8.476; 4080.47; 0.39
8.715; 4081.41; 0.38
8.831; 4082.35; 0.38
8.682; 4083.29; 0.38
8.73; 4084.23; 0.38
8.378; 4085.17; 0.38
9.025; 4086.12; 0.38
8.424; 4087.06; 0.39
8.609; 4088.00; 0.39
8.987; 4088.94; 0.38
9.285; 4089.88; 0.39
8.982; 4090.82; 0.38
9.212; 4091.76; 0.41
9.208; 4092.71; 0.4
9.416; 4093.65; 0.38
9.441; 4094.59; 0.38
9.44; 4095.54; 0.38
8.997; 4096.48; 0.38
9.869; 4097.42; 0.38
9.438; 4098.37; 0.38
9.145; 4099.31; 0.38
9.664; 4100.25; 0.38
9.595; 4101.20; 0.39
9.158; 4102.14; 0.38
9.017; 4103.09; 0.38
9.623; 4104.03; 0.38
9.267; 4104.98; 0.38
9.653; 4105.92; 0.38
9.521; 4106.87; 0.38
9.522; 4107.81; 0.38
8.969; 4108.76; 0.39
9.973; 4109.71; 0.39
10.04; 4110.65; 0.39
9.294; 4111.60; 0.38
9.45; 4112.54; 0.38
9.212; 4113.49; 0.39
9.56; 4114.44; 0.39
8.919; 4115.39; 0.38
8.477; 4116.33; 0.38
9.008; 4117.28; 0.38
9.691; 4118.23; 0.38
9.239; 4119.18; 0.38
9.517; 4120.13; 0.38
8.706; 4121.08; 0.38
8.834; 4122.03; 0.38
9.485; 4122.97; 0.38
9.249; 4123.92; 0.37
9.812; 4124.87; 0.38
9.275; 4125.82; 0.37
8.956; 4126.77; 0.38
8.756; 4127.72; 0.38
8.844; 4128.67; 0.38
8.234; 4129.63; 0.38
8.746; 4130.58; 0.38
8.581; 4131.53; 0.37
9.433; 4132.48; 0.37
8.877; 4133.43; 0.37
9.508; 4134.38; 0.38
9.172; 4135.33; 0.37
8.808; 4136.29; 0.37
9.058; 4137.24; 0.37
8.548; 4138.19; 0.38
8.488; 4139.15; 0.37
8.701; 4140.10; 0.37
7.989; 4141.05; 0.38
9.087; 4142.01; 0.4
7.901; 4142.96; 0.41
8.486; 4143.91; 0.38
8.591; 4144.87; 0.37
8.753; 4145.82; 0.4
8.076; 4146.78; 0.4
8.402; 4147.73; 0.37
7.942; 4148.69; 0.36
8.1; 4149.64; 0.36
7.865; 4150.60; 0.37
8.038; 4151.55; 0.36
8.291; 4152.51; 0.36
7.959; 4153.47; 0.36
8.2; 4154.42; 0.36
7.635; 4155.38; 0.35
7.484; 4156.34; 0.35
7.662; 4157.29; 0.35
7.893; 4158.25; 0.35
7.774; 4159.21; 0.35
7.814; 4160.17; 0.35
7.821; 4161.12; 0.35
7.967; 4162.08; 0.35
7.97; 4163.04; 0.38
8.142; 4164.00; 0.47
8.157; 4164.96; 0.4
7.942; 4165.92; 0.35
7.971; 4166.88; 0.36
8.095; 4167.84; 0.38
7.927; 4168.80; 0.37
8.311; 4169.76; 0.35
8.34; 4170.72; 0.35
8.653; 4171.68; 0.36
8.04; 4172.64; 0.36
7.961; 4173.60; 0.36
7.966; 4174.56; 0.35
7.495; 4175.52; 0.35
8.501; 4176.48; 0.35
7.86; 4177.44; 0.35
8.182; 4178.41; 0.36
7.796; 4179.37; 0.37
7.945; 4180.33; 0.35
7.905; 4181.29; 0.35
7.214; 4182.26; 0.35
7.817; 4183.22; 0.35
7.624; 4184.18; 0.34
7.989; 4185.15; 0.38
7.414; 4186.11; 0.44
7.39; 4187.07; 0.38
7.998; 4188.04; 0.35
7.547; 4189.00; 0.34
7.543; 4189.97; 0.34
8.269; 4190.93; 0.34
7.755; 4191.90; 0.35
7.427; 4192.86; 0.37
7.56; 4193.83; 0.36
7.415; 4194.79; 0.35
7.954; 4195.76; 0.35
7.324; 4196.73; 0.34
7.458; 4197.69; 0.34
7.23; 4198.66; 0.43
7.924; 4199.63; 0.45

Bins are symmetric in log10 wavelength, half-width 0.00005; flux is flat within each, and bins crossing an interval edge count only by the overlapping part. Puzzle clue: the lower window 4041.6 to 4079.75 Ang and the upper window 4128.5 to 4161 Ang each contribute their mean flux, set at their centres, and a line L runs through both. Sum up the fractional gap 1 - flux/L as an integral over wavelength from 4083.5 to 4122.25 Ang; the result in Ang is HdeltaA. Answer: -3.9 Ang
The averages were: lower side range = 8.39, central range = 9.23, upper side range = 8.37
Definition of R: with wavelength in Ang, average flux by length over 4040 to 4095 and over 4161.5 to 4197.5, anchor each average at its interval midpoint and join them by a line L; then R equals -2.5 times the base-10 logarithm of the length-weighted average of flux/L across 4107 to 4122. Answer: -0.13 mag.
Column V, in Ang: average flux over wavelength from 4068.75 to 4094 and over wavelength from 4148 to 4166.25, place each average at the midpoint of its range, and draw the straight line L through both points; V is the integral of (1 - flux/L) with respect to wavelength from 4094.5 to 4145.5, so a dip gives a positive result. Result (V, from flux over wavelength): -4.6 Ang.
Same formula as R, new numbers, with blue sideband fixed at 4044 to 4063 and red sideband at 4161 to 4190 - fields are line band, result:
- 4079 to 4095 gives -0.10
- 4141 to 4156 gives -0.03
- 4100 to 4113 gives -0.17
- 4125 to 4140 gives -0.11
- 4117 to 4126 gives -0.16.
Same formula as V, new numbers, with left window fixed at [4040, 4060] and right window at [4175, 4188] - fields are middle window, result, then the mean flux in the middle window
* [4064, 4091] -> -1.95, 8.7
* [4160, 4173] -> -0.42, 8.09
